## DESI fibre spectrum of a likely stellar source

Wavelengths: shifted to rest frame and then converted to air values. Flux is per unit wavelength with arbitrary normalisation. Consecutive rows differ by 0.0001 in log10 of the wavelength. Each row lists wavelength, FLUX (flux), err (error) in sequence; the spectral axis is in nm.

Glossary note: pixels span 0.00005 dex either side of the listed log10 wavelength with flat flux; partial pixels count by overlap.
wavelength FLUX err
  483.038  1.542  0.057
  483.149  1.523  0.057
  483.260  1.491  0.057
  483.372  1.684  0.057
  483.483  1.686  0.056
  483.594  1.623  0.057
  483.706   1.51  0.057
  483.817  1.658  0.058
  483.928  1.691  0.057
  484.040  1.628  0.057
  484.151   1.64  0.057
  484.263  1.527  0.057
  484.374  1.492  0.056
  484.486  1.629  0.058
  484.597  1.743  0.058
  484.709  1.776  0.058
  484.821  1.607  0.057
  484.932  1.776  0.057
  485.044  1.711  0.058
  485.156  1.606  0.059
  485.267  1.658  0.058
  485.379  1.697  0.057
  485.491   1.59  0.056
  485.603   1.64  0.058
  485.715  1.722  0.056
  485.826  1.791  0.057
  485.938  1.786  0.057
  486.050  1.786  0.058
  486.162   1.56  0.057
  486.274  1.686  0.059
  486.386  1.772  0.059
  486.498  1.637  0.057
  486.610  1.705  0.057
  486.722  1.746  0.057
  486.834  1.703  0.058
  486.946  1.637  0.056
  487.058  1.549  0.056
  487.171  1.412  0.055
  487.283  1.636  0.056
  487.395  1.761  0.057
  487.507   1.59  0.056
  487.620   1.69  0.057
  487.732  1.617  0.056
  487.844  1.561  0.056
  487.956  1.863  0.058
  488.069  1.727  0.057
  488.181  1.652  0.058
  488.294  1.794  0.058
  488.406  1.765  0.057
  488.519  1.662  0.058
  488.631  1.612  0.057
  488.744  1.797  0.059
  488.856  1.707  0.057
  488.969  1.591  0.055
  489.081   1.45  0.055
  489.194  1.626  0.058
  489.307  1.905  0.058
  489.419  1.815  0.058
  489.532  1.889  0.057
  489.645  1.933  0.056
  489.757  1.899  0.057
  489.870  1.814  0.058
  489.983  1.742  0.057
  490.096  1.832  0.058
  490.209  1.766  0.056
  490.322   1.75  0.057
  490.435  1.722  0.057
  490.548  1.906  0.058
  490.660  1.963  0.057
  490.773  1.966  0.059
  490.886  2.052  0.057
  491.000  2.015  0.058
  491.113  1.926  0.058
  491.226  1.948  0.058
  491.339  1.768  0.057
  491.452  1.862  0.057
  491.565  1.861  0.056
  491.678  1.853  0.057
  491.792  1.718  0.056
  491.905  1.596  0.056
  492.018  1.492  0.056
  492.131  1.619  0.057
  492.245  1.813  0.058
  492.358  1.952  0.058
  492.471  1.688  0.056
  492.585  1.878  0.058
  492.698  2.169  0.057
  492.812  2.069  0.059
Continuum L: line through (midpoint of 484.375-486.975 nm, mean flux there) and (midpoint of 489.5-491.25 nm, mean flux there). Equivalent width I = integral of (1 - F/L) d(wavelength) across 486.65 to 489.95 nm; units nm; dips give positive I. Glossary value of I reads 0.17 nm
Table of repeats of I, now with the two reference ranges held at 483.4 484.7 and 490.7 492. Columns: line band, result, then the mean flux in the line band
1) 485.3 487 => 0.00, 1.7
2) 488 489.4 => 0.06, 1.7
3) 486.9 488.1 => 0.07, 1.64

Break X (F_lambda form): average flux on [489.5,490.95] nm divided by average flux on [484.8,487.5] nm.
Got 1.1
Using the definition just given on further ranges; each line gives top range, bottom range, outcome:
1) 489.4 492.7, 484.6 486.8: 1.08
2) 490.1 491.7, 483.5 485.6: 1.15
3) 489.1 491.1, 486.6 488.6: 1.11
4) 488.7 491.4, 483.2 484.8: 1.12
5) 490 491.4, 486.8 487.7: 1.16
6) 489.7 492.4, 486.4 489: 1.09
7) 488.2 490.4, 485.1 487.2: 1.05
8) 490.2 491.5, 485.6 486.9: 1.10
